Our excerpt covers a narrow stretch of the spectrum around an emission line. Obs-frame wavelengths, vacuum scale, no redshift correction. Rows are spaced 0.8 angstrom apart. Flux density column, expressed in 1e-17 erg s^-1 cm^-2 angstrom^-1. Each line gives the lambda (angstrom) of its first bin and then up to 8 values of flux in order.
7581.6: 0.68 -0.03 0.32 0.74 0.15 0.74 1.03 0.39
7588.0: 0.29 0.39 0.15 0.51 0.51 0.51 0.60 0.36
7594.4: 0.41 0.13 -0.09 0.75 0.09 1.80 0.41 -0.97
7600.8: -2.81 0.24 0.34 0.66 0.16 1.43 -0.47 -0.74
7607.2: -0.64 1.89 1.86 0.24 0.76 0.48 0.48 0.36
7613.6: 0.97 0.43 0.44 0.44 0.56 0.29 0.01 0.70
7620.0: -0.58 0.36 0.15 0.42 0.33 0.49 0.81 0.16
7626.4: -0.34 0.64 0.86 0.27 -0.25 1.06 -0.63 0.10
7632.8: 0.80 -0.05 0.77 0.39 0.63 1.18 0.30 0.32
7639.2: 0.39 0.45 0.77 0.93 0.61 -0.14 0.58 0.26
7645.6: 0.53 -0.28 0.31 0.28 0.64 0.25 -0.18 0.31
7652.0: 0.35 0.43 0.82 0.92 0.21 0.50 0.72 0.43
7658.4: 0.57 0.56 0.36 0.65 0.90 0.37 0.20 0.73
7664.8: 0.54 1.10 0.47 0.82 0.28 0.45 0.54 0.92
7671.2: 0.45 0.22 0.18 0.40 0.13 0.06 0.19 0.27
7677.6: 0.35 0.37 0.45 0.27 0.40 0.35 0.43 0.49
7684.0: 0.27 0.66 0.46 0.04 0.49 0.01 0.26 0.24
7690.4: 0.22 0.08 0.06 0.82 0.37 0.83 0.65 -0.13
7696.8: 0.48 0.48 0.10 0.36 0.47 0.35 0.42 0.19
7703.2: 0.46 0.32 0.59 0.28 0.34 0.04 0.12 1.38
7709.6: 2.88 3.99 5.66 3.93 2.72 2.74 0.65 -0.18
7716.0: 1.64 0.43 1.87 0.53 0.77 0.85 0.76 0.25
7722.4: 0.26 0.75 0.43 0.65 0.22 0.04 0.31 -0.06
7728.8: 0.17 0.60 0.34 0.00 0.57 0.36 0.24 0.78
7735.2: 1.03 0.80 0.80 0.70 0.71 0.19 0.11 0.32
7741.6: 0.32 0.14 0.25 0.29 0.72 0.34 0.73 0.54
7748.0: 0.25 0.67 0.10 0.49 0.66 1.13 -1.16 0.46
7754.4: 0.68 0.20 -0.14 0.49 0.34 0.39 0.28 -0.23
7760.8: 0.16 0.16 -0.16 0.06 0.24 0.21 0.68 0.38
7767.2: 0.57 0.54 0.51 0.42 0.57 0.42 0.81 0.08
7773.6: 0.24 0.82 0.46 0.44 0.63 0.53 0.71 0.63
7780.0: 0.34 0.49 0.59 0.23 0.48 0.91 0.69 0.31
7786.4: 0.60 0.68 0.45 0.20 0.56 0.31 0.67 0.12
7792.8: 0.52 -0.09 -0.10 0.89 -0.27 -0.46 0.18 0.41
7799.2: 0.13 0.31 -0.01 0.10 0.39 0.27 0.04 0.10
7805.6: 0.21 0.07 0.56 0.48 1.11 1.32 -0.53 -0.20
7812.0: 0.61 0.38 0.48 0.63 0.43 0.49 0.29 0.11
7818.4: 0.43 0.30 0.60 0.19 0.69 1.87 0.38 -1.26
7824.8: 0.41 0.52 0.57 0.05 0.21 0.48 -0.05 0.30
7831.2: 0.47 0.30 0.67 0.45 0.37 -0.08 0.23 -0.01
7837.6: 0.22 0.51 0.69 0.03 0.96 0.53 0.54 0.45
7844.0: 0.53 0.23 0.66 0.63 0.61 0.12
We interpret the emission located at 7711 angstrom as H-alpha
